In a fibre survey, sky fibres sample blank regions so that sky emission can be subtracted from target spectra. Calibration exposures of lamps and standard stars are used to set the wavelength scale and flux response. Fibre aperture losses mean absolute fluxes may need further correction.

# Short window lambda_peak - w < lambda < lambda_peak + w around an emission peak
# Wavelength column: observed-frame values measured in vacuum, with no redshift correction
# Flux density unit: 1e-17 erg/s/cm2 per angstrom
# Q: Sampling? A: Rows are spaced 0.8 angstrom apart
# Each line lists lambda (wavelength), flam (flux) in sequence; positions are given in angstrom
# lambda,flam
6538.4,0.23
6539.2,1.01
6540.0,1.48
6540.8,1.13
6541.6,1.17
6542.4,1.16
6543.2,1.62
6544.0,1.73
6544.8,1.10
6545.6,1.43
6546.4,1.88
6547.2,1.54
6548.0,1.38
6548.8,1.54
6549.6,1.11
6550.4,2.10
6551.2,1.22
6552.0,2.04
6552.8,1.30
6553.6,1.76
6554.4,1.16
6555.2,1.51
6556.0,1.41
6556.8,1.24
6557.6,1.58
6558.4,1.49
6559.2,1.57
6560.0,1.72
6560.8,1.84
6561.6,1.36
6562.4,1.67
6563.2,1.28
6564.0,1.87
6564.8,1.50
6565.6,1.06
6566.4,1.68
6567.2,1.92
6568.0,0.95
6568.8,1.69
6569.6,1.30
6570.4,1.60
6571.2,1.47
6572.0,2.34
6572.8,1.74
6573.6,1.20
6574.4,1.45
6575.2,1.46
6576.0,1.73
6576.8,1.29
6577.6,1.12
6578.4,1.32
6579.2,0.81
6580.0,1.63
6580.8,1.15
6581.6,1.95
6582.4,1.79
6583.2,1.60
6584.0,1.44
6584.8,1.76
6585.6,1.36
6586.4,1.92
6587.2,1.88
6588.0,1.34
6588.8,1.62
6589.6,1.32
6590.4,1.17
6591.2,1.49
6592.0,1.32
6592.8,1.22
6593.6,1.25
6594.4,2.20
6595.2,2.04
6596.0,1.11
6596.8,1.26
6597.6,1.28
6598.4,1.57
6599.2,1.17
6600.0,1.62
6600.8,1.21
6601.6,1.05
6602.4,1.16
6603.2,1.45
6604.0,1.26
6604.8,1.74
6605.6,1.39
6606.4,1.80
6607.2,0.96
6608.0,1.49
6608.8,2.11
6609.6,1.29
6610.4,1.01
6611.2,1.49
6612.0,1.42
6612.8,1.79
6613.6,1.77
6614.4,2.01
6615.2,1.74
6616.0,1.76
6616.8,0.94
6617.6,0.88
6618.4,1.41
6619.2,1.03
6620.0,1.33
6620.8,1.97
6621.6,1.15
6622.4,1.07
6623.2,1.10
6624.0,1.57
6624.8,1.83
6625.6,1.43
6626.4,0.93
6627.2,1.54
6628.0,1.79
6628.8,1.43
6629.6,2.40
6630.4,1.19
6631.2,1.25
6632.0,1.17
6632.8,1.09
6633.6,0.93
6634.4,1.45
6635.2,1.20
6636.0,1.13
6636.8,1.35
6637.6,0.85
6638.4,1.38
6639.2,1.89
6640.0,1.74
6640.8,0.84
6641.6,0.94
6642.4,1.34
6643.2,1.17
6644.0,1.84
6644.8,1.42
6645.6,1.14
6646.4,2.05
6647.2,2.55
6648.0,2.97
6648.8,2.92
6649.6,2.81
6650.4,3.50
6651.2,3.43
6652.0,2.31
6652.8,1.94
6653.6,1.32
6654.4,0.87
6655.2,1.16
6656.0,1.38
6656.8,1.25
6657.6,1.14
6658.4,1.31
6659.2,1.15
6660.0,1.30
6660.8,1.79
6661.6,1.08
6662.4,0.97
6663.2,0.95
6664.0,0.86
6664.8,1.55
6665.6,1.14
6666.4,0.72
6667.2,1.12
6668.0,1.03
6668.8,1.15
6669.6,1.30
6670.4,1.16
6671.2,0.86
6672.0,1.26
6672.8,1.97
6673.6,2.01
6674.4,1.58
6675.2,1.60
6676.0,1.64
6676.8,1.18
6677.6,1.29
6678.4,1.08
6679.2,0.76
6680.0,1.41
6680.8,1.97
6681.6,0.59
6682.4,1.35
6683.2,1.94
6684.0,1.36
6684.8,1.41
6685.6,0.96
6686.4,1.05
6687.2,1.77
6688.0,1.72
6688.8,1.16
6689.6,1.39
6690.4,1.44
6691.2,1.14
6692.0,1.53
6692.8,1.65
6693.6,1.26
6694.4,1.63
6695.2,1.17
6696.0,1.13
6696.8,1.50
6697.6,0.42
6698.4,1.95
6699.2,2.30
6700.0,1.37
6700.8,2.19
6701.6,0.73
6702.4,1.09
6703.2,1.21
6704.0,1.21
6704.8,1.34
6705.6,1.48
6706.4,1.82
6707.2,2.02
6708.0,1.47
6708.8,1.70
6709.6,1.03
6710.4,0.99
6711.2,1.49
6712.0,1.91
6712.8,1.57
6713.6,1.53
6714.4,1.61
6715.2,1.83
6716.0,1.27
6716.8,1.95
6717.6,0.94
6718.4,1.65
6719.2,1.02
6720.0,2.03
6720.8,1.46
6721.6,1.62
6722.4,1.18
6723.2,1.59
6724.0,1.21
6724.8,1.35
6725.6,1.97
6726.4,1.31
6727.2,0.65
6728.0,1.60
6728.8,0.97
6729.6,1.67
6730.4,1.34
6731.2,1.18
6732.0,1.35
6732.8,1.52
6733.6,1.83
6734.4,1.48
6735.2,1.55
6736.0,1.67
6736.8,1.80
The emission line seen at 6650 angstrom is Hbeta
